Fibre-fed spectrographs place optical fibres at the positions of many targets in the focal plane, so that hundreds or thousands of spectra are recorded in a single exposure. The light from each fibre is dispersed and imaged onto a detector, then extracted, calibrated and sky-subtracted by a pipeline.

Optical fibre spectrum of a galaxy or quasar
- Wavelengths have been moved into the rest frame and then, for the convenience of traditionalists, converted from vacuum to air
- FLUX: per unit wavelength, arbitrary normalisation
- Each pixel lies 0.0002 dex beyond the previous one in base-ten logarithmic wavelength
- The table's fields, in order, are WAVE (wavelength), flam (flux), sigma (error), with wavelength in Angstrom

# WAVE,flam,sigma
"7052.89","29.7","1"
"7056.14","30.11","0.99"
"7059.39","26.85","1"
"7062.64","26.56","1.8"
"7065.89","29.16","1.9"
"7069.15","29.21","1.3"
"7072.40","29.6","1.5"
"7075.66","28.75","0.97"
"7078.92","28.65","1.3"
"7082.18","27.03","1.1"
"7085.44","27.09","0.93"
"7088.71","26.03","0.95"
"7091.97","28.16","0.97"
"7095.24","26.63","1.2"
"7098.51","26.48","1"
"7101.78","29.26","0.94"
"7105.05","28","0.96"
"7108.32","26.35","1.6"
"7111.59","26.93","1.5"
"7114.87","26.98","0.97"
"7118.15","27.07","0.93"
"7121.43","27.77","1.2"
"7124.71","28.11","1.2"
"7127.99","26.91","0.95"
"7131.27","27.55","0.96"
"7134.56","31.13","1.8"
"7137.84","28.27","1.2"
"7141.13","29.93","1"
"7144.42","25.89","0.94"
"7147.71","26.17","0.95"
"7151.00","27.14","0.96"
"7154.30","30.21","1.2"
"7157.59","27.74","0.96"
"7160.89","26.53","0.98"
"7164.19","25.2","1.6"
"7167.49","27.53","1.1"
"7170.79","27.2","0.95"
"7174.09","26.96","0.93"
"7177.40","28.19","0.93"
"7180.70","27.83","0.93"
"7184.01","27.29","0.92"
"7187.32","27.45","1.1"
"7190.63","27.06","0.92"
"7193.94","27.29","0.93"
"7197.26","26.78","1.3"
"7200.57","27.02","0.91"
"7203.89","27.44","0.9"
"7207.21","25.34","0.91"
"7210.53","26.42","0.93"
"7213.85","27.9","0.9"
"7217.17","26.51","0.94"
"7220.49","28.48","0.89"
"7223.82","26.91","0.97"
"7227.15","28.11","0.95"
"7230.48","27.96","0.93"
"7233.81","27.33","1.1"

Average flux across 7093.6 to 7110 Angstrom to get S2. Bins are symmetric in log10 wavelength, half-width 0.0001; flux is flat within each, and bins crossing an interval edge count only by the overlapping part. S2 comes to 27.3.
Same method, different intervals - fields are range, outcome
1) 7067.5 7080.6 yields 29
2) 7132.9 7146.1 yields 28.8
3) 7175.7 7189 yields 27.7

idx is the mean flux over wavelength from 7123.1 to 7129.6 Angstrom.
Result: 27.5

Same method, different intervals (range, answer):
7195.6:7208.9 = 26.6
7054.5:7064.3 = 27.9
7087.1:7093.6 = 27.1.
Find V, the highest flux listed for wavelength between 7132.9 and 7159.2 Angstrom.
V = 31.13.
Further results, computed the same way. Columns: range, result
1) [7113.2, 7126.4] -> 28.11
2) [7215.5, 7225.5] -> 28.48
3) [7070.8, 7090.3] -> 29.6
